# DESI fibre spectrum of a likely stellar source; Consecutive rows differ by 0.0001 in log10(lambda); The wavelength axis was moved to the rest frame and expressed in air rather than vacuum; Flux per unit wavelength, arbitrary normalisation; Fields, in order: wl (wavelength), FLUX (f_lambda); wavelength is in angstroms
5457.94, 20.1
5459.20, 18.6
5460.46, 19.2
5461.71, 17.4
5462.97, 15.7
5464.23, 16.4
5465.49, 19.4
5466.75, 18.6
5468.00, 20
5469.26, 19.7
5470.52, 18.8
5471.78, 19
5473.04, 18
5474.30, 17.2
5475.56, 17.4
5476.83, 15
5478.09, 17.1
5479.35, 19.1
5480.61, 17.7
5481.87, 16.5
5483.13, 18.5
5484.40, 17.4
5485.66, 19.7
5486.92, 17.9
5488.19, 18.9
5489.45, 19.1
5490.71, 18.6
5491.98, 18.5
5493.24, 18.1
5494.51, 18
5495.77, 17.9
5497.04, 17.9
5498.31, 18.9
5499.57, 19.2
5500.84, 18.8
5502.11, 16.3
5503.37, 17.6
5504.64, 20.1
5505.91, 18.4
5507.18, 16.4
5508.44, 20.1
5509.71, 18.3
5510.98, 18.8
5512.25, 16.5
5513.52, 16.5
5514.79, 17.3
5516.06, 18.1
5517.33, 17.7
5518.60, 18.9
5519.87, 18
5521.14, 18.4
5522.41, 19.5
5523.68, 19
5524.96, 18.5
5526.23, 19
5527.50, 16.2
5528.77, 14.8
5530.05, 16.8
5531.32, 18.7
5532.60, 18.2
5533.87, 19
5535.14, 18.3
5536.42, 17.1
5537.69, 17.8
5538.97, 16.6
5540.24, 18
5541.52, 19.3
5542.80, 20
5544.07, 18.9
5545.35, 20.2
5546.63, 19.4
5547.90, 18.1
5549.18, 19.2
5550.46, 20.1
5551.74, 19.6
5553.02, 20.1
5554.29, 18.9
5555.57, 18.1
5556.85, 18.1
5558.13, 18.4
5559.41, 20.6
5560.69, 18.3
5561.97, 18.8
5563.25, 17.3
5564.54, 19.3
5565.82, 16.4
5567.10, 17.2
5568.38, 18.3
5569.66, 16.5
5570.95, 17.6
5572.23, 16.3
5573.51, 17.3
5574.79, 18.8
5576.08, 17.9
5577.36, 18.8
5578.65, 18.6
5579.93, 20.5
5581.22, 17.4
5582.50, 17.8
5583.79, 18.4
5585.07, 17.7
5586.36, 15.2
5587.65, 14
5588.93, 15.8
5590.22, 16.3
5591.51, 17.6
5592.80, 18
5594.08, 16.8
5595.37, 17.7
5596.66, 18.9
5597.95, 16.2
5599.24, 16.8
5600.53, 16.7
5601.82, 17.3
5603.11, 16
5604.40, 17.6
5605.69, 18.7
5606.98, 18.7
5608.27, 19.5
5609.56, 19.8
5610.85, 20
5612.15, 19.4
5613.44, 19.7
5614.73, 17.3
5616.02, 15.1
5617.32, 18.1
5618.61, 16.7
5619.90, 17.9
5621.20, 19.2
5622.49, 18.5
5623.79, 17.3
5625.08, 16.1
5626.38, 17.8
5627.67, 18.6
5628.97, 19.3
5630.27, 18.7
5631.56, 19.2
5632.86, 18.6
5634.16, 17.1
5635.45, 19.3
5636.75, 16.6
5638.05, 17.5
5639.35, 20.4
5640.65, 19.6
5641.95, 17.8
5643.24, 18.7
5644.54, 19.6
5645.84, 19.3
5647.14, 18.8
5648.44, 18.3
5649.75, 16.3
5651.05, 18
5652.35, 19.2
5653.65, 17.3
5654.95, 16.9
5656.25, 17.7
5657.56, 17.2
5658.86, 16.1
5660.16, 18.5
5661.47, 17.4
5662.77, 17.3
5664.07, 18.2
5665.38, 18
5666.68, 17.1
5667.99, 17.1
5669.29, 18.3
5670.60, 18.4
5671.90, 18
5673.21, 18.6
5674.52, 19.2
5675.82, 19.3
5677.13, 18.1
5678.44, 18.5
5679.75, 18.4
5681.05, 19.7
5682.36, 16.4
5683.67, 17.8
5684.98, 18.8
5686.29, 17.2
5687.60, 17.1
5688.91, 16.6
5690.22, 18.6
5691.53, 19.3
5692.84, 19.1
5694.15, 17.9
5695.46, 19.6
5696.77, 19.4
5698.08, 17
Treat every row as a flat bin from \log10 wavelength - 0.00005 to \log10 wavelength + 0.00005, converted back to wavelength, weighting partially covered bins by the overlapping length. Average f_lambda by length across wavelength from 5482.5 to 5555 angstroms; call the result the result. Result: 18.4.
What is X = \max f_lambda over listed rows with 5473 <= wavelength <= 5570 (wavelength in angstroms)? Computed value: 20.6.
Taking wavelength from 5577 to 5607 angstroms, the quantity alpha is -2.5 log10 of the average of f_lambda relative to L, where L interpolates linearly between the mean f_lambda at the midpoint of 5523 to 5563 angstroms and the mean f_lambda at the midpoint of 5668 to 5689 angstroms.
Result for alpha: 0.06 mag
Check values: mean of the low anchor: 18.5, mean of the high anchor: 18.2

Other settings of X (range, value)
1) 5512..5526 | 19.5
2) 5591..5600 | 18.9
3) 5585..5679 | 20.4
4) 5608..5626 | 20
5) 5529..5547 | 20.2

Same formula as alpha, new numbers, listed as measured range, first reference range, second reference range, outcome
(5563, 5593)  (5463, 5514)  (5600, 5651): 0.05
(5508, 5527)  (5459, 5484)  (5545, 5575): 0.00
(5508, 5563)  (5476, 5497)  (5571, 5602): -0.04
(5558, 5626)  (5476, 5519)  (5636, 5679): 0.02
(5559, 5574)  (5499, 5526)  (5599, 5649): 0.03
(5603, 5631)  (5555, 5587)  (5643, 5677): -0.01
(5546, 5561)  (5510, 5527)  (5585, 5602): -0.10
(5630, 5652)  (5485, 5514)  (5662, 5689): -0.02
